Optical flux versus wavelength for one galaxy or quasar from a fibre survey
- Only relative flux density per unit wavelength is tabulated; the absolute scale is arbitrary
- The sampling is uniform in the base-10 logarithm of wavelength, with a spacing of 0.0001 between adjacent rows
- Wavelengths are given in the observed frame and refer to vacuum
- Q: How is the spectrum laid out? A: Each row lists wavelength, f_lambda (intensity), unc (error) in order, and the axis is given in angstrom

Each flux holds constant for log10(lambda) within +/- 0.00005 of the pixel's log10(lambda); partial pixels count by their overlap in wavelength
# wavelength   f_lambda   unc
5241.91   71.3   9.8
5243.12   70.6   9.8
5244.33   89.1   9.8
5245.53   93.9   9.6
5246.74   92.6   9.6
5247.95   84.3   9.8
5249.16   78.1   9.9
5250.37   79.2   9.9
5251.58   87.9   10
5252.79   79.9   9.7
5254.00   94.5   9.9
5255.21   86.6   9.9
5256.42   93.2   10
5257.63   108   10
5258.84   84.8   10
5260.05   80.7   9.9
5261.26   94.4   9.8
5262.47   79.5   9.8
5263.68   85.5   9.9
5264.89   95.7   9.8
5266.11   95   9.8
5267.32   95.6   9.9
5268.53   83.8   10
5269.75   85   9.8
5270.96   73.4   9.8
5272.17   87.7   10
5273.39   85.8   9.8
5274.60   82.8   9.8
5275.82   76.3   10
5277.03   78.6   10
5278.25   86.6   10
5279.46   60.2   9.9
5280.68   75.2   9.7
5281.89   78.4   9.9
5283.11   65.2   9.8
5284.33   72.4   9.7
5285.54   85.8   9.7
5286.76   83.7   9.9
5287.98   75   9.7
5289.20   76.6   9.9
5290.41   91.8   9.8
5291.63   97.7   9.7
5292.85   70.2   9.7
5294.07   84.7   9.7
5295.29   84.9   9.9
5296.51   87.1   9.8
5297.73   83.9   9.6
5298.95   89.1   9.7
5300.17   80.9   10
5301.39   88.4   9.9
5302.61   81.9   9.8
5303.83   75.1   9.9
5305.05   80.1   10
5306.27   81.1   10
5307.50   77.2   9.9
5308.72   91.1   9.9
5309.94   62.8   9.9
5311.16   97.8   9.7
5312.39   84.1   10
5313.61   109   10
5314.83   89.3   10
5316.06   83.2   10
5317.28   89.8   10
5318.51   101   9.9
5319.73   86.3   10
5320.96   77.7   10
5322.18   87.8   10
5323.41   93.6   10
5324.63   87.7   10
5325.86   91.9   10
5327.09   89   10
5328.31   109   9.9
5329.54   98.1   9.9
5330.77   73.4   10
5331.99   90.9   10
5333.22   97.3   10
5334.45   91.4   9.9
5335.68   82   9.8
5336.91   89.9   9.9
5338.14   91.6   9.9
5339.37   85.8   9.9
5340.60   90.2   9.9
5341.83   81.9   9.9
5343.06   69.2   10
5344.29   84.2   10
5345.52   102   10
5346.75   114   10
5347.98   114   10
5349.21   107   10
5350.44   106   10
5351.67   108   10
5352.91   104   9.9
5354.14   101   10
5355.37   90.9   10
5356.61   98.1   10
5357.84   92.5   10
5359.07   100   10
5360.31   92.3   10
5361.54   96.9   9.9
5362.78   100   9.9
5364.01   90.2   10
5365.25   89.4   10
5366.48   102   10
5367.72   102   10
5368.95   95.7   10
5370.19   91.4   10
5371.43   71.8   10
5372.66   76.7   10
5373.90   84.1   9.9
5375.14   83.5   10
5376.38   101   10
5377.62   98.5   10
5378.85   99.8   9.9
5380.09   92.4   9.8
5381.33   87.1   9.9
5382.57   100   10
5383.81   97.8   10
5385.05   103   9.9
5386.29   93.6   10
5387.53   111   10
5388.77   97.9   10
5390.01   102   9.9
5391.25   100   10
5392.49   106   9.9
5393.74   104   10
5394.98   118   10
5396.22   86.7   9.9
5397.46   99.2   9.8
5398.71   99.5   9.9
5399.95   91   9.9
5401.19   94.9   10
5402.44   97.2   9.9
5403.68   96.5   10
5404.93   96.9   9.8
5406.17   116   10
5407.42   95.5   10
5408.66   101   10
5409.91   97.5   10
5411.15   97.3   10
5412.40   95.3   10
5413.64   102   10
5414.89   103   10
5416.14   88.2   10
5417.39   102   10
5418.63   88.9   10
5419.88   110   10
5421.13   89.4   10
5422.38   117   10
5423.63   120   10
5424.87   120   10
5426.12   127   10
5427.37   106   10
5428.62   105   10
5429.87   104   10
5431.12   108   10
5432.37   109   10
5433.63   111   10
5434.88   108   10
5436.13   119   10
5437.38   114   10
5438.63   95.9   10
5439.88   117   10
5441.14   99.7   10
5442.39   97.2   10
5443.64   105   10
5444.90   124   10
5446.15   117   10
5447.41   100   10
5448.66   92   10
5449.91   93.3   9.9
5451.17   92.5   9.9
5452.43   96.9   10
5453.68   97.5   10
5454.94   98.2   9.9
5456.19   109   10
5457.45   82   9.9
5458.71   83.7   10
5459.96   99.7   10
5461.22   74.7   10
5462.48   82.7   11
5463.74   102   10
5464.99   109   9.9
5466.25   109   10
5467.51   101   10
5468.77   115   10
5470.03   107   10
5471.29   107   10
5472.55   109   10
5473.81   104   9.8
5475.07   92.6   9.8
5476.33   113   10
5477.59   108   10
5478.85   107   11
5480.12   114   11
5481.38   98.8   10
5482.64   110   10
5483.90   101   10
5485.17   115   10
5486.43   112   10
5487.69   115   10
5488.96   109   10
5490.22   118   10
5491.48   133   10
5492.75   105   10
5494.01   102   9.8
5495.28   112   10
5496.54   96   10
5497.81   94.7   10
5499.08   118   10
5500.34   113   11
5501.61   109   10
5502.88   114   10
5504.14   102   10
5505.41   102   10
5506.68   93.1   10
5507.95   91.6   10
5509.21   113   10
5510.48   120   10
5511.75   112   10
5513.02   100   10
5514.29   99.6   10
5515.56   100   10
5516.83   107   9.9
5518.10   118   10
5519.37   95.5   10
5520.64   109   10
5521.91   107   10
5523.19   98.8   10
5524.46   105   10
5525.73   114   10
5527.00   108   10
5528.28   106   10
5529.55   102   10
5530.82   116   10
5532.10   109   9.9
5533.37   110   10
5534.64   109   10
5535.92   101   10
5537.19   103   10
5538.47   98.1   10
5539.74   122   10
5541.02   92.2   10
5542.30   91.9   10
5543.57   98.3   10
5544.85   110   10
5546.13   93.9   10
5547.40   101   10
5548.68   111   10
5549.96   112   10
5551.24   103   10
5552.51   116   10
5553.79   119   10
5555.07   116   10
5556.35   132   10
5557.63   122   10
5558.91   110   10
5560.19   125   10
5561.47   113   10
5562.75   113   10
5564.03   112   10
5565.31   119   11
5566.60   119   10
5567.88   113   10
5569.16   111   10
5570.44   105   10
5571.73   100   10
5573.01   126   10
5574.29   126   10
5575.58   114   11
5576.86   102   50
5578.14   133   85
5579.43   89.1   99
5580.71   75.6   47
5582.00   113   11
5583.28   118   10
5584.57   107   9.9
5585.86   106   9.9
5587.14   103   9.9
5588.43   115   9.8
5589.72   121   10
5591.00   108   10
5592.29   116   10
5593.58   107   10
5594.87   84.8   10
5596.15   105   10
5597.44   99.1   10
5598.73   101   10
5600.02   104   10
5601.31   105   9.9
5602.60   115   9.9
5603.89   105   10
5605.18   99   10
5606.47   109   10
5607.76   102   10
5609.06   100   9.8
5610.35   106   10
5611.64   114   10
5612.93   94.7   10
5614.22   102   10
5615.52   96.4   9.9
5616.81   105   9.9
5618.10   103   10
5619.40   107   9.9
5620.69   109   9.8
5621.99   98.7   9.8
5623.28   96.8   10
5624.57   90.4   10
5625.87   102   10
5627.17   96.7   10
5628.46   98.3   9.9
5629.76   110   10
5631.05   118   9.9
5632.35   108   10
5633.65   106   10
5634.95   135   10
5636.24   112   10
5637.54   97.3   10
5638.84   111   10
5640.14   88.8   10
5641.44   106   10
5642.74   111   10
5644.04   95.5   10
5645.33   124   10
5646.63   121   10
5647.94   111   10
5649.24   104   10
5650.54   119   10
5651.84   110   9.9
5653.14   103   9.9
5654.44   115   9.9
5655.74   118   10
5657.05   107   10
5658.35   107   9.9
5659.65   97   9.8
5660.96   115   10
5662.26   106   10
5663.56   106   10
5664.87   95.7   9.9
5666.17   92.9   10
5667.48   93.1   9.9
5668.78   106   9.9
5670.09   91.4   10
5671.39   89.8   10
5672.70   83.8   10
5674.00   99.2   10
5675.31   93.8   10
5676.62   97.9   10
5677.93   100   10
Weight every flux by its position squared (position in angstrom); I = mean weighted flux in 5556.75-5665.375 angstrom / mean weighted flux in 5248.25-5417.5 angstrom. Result 1.31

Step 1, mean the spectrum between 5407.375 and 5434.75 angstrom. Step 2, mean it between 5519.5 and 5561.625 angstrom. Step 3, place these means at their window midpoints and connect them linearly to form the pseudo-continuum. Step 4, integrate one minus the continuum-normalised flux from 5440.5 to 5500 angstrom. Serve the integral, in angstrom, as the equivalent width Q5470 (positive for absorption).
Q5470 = 1.3 angstrom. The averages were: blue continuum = 105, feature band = 104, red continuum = 108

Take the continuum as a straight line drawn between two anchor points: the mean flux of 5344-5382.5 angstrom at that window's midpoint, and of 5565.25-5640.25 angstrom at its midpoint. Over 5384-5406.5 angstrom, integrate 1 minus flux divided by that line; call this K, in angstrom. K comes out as -0.68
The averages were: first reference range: 96.2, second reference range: 106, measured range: 100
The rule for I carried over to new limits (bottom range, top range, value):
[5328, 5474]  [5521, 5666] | 1.16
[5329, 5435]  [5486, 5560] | 1.16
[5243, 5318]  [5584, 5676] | 1.41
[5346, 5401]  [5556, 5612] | 1.21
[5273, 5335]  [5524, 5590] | 1.42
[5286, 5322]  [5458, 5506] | 1.33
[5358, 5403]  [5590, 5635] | 1.18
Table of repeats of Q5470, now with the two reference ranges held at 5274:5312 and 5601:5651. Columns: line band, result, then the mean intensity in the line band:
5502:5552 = -3.4 angstrom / 105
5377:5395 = -2.5 angstrom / 100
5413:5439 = -4.7 angstrom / 107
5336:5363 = -3.5 angstrom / 96.1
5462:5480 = -2.1 angstrom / 105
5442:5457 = -1.5 angstrom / 102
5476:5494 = -3.0 angstrom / 111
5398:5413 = -1.5 angstrom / 98.2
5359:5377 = -1.1 angstrom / 91.5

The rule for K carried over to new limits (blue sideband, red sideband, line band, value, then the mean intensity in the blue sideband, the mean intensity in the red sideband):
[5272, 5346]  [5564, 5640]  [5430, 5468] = -2.5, 84.9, 107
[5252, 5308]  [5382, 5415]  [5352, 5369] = -0.4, 83.5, 100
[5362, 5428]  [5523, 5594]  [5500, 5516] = 0.2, 98.8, 110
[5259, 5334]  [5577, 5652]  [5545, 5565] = -2.2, 85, 106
